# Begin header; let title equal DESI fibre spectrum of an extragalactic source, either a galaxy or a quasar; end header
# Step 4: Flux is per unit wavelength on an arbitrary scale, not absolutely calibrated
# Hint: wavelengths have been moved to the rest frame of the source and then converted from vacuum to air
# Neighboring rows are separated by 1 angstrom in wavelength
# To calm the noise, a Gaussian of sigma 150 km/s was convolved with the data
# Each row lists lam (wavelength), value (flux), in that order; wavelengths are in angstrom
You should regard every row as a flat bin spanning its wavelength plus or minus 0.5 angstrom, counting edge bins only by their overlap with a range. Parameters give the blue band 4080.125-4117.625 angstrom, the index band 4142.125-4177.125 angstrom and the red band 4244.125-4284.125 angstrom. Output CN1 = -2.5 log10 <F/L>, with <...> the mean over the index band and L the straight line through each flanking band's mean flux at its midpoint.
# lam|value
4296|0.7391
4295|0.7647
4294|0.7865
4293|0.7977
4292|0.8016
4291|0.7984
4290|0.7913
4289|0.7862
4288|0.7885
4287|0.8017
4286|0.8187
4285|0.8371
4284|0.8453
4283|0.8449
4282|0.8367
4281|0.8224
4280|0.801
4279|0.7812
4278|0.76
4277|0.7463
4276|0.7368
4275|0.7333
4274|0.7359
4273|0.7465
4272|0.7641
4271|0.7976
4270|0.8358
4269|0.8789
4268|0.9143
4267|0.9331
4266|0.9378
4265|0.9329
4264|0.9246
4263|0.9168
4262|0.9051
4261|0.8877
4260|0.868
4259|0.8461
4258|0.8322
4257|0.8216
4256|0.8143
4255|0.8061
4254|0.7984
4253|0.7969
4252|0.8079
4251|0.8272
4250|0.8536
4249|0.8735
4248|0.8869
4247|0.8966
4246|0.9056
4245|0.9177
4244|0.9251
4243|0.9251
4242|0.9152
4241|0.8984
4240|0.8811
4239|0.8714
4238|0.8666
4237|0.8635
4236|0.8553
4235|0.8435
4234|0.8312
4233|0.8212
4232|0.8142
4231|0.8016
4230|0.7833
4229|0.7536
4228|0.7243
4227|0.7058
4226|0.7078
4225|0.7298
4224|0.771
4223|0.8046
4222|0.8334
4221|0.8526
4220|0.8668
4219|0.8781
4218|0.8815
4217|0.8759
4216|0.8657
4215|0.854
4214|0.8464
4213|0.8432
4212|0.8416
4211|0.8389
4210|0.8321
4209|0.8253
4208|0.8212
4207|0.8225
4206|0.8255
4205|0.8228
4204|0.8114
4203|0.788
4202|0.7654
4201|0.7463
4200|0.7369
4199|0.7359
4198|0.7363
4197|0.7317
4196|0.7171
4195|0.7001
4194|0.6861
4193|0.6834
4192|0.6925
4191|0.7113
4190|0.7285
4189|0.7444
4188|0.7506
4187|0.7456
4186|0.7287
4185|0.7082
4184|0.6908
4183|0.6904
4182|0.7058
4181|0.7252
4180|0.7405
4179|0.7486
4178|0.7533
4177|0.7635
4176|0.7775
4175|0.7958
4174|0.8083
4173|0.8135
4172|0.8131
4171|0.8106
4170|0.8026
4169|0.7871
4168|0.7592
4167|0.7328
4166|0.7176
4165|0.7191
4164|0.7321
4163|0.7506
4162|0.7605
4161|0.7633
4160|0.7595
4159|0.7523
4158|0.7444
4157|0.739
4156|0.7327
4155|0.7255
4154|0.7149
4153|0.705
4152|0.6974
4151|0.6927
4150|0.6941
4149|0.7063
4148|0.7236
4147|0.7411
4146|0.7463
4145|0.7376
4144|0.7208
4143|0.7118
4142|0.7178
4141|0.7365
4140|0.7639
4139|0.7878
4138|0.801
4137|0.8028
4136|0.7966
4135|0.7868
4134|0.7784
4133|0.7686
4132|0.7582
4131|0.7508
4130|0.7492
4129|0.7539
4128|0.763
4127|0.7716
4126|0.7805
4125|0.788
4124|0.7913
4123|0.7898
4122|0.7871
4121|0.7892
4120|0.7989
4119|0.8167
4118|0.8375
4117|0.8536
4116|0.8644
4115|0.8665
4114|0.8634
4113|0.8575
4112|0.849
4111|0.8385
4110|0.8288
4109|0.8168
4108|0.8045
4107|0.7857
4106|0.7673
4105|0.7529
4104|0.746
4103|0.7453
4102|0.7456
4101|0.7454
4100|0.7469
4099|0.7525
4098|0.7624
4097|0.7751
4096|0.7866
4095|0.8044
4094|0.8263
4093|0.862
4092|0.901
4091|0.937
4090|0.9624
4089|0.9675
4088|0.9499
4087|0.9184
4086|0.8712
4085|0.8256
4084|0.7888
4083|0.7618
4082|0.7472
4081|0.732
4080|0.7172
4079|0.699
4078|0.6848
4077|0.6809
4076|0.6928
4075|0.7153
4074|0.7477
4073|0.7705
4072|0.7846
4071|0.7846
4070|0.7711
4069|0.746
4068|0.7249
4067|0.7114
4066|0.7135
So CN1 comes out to 0.11 mag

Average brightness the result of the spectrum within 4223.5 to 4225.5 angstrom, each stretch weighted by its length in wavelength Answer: 0.75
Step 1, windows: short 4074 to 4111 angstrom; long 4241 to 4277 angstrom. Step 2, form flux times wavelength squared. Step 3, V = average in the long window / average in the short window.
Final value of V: 1.16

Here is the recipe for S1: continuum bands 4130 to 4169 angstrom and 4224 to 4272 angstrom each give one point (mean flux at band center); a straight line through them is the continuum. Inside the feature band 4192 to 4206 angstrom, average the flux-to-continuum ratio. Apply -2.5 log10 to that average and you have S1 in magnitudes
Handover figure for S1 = 0.07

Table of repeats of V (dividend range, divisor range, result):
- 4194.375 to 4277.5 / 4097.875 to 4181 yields 1.13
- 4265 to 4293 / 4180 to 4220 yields 1.09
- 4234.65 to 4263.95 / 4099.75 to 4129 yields 1.16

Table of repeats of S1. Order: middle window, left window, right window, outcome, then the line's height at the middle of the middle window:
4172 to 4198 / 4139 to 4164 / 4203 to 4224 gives 0.077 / 0.79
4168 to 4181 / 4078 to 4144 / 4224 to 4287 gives 0.045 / 0.814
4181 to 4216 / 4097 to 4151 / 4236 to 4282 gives 0.074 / 0.817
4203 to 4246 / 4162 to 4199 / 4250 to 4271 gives -0.035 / 0.808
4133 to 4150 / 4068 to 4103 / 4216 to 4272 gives 0.082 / 0.812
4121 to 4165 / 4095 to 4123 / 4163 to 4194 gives 0.032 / 0.773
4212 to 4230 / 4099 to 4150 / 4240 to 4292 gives 0.012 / 0.821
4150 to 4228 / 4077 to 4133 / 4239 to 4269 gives 0.107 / 0.845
